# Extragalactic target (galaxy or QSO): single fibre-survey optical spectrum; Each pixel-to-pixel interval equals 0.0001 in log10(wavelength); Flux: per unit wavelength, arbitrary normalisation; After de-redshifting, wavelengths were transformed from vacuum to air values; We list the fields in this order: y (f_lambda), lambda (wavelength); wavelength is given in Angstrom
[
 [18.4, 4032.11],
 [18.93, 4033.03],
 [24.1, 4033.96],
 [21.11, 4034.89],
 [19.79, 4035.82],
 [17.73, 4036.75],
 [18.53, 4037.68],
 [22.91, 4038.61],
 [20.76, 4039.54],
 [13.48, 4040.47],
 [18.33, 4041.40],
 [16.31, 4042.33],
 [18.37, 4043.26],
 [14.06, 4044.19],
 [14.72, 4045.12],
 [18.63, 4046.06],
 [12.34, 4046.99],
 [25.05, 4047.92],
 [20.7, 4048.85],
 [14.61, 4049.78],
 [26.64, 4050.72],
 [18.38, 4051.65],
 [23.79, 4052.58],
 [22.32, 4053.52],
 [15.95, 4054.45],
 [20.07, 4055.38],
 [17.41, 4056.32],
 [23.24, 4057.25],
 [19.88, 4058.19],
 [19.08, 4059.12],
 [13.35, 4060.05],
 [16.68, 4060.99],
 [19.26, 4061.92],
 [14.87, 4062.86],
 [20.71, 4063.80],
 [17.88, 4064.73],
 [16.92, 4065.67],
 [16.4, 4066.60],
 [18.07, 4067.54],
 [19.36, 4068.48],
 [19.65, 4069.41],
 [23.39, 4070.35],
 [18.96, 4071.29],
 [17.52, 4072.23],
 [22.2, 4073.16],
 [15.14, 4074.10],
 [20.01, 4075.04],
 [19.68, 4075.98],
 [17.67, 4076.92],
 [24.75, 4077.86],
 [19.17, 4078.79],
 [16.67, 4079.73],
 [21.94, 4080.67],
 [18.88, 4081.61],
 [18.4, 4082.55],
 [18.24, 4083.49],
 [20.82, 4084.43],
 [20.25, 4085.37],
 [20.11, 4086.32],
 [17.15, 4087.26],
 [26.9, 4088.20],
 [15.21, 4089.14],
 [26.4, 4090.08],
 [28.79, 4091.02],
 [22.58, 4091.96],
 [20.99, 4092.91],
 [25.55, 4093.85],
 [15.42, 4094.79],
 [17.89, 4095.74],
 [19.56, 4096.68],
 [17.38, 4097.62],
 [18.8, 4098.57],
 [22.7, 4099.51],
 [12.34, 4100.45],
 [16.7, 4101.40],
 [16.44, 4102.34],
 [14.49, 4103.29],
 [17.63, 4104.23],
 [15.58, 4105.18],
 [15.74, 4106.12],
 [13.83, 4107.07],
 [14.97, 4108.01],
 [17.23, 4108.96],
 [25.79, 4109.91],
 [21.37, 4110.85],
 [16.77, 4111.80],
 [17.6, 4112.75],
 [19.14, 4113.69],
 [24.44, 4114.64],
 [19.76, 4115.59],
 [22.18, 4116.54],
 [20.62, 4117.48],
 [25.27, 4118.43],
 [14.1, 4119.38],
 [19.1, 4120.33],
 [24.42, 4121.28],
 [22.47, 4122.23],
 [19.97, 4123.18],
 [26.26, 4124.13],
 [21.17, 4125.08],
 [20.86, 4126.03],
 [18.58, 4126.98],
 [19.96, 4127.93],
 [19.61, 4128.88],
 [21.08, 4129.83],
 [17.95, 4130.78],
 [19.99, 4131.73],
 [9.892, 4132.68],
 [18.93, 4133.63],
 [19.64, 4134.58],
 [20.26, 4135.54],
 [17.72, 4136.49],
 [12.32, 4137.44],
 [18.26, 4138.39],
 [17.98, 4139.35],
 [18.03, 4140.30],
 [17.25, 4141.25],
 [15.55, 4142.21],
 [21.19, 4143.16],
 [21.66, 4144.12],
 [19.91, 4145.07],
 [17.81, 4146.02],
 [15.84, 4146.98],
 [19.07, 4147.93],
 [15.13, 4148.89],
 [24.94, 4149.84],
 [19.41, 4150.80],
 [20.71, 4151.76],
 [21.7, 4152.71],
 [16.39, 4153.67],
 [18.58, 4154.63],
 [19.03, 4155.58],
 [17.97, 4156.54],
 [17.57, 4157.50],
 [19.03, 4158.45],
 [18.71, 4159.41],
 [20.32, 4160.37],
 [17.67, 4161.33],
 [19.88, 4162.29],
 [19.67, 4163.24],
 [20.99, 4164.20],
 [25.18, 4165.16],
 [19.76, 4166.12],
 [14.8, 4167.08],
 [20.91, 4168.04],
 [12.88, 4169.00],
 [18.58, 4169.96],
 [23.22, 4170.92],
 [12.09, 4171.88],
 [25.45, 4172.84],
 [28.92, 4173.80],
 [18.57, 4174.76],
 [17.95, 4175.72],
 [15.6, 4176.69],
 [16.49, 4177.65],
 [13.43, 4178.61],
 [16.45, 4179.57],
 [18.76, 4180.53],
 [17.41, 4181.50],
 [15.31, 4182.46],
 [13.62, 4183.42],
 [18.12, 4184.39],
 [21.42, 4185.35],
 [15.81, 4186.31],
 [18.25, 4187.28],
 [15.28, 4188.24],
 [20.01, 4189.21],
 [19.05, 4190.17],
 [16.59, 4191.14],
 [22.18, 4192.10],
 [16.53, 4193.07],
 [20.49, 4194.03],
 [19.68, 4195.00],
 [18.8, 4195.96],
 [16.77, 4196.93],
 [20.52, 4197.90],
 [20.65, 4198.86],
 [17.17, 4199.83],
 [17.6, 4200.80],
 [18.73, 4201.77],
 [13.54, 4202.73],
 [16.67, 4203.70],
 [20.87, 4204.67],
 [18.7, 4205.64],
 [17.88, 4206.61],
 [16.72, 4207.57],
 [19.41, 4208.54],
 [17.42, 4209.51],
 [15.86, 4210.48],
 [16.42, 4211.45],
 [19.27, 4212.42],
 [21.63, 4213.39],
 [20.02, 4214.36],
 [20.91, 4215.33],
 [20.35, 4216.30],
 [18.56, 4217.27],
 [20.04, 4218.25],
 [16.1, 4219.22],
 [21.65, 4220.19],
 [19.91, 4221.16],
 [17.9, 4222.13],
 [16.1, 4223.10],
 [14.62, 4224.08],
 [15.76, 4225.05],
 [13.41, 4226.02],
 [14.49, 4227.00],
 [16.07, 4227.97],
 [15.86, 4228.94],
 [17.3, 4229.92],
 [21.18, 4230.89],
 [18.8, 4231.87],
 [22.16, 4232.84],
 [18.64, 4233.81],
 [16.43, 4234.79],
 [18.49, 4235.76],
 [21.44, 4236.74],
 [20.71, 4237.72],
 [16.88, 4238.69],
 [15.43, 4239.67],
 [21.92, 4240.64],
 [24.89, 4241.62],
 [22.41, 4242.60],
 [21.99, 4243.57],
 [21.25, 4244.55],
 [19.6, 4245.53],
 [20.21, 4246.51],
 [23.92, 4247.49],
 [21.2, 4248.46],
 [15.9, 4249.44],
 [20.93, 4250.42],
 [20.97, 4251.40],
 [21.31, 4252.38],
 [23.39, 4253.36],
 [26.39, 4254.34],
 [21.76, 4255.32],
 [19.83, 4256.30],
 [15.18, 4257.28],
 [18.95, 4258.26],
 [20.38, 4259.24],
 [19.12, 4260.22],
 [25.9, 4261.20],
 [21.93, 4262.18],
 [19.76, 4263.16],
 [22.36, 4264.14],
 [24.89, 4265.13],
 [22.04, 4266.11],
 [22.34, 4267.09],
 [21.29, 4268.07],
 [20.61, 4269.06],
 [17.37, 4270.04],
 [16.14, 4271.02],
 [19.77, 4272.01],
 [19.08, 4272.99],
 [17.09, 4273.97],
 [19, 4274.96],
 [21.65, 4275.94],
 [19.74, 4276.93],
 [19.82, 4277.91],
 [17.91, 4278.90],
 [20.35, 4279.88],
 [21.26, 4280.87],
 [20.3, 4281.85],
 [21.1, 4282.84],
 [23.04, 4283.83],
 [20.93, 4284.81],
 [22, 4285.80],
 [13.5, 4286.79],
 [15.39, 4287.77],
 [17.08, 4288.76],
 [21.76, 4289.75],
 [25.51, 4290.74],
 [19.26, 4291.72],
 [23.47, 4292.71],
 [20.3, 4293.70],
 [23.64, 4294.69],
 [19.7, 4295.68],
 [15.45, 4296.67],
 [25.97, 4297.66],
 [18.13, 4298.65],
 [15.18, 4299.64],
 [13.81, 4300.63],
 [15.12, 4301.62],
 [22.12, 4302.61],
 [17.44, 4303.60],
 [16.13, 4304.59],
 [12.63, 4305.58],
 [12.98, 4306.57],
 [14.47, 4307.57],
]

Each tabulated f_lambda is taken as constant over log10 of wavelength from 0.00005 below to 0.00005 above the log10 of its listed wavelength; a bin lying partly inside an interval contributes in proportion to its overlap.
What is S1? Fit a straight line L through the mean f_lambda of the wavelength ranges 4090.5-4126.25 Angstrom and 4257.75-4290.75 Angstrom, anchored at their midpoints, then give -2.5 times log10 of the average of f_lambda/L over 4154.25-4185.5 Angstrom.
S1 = 0.07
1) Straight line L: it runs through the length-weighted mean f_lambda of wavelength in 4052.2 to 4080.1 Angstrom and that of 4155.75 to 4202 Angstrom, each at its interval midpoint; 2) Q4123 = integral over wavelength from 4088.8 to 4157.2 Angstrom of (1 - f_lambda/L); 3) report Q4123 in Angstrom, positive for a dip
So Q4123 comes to -1.4 Angstrom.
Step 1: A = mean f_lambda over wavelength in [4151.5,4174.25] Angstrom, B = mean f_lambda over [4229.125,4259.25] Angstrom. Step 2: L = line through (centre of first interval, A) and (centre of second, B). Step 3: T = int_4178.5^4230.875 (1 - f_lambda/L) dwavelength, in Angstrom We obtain 5.4 Angstrom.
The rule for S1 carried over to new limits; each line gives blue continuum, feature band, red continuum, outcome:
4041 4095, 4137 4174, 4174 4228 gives -0.036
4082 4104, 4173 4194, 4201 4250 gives 0.056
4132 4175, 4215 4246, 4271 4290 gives 0.024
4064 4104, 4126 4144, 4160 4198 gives 0.048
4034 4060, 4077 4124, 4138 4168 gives -0.035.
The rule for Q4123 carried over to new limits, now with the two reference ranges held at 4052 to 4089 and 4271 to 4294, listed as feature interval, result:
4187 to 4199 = 0.51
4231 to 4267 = -1.82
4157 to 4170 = 0.35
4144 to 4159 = 0.40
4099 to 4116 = 1.28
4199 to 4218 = 1.25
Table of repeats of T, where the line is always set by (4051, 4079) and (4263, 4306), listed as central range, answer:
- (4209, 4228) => 1.54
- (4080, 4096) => -1.45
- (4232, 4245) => -0.45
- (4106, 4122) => -0.38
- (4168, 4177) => -0.03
